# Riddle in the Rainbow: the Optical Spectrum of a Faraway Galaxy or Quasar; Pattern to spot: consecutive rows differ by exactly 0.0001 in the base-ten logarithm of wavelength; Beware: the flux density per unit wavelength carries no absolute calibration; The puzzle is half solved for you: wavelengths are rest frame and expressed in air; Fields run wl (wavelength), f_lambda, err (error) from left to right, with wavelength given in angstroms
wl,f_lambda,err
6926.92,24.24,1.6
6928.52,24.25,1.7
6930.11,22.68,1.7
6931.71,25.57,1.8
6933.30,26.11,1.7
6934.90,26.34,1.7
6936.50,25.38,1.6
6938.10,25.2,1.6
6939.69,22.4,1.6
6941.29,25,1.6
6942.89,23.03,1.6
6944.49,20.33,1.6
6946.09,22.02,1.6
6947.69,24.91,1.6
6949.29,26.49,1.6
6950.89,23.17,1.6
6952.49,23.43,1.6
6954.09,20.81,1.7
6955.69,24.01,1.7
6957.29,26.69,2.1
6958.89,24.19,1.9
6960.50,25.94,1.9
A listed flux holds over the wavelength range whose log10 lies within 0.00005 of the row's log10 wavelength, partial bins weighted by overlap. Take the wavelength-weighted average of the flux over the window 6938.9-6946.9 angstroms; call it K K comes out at 22.5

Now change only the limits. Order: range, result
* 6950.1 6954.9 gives 22.5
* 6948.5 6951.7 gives 24.8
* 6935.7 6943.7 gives 24.2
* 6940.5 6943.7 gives 24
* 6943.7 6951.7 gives 23.4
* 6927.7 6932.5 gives 24.1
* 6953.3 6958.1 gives 23.9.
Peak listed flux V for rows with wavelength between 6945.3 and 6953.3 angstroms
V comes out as 26.49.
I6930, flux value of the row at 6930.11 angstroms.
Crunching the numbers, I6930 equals 22.68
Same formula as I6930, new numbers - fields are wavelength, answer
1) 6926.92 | 24.24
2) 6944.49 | 20.33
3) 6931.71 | 25.57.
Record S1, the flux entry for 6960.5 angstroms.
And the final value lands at 25.94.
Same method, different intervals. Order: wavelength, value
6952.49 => 23.43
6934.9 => 26.34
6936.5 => 25.38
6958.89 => 24.19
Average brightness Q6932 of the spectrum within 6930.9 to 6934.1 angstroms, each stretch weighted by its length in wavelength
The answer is 25.8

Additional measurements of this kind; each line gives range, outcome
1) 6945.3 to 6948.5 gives 23.5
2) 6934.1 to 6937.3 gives 25.8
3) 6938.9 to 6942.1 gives 23.7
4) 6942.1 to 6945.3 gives 21.7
